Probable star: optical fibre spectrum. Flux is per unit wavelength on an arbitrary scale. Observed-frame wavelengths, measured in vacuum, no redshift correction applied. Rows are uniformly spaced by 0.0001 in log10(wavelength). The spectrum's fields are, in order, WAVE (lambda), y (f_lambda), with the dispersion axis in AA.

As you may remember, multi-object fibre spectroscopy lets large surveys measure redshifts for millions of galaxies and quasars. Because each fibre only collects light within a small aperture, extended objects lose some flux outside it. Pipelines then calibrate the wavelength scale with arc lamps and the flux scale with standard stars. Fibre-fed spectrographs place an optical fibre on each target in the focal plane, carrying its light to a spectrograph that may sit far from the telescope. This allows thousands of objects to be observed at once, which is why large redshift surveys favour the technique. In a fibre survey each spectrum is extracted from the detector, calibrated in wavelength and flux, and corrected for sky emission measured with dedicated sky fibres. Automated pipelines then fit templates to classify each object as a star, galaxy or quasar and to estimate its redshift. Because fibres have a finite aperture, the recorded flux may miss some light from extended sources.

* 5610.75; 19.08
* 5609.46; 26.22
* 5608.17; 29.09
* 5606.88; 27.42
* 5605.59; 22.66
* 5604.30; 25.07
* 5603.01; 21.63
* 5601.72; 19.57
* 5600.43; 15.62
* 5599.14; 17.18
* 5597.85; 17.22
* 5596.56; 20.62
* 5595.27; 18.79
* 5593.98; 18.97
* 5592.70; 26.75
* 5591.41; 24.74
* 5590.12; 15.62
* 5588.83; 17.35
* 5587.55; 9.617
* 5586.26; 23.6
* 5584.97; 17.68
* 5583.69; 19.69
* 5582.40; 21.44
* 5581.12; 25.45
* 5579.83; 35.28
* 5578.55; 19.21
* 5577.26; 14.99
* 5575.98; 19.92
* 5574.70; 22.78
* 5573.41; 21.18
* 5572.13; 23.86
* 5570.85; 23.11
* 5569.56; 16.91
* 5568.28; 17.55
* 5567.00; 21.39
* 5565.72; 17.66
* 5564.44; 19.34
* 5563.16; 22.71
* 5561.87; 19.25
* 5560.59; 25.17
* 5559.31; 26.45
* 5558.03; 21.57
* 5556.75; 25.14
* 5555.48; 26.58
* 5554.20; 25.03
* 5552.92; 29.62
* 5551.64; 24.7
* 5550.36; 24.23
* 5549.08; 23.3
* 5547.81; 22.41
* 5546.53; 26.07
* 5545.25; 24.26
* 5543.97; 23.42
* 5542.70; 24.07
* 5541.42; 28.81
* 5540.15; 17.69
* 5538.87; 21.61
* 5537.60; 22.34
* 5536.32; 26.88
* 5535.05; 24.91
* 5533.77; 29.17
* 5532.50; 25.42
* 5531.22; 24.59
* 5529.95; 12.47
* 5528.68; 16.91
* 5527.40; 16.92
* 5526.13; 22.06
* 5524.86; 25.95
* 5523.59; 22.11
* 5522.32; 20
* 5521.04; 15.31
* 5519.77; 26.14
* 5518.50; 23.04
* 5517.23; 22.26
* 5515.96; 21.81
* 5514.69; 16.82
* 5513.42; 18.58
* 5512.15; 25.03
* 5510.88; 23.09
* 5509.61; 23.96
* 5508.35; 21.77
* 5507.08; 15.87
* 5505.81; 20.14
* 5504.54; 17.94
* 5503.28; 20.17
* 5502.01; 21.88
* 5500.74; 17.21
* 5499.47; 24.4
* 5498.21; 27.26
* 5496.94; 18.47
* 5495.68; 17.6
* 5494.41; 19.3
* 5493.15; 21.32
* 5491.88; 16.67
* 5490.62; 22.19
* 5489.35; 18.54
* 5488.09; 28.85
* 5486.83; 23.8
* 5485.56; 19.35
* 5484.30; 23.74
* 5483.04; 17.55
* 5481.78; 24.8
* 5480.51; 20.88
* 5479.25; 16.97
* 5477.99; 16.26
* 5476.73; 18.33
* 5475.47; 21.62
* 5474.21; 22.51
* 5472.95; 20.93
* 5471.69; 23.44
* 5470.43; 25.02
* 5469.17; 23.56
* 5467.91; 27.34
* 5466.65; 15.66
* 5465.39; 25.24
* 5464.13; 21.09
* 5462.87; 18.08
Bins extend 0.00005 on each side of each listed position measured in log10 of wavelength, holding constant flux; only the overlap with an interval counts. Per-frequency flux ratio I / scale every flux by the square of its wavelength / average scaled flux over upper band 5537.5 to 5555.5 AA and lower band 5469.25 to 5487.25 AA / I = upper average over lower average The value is 1.18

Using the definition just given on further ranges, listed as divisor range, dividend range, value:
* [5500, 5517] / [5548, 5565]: 1.20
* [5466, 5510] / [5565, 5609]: 1.03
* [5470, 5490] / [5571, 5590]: 1.01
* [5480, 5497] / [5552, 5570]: 1.10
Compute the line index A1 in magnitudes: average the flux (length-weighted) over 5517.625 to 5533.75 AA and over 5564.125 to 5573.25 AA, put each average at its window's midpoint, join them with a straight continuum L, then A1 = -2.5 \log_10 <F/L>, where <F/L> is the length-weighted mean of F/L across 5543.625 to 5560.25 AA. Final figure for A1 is -0.21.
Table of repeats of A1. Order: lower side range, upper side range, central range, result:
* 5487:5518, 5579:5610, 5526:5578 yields -0.06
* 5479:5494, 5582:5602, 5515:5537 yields -0.08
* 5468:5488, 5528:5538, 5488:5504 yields 0.06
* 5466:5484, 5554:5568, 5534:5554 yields -0.10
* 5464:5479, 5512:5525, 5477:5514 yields 0.03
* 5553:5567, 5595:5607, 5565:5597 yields 0.06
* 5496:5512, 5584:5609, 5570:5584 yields -0.09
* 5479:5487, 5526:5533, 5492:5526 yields -0.05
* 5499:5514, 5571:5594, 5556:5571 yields -0.02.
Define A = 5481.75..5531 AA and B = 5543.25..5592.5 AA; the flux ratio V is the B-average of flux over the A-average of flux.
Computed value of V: 1.06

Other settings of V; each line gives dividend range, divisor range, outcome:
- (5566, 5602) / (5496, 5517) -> 0.97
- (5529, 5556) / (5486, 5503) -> 1.13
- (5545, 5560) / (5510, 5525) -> 1.16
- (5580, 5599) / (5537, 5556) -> 0.83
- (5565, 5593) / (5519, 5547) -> 0.91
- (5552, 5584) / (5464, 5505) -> 1.06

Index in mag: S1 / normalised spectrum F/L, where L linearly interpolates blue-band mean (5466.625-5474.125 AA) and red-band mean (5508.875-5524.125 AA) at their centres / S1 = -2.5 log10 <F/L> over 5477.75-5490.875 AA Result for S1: 0.07 mag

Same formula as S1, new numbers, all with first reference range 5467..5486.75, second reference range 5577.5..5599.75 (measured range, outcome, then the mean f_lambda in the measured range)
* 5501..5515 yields 0.037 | 20.5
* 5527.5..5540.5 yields -0.057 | 22.1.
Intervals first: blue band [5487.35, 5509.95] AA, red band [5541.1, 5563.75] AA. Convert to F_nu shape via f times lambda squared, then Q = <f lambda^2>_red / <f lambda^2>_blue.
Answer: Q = 1.21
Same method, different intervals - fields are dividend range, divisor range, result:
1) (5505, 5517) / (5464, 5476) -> 0.93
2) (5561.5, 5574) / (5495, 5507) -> 1.02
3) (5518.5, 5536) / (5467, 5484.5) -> 1.04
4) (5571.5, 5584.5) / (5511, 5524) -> 1.08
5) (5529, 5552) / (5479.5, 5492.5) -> 1.12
